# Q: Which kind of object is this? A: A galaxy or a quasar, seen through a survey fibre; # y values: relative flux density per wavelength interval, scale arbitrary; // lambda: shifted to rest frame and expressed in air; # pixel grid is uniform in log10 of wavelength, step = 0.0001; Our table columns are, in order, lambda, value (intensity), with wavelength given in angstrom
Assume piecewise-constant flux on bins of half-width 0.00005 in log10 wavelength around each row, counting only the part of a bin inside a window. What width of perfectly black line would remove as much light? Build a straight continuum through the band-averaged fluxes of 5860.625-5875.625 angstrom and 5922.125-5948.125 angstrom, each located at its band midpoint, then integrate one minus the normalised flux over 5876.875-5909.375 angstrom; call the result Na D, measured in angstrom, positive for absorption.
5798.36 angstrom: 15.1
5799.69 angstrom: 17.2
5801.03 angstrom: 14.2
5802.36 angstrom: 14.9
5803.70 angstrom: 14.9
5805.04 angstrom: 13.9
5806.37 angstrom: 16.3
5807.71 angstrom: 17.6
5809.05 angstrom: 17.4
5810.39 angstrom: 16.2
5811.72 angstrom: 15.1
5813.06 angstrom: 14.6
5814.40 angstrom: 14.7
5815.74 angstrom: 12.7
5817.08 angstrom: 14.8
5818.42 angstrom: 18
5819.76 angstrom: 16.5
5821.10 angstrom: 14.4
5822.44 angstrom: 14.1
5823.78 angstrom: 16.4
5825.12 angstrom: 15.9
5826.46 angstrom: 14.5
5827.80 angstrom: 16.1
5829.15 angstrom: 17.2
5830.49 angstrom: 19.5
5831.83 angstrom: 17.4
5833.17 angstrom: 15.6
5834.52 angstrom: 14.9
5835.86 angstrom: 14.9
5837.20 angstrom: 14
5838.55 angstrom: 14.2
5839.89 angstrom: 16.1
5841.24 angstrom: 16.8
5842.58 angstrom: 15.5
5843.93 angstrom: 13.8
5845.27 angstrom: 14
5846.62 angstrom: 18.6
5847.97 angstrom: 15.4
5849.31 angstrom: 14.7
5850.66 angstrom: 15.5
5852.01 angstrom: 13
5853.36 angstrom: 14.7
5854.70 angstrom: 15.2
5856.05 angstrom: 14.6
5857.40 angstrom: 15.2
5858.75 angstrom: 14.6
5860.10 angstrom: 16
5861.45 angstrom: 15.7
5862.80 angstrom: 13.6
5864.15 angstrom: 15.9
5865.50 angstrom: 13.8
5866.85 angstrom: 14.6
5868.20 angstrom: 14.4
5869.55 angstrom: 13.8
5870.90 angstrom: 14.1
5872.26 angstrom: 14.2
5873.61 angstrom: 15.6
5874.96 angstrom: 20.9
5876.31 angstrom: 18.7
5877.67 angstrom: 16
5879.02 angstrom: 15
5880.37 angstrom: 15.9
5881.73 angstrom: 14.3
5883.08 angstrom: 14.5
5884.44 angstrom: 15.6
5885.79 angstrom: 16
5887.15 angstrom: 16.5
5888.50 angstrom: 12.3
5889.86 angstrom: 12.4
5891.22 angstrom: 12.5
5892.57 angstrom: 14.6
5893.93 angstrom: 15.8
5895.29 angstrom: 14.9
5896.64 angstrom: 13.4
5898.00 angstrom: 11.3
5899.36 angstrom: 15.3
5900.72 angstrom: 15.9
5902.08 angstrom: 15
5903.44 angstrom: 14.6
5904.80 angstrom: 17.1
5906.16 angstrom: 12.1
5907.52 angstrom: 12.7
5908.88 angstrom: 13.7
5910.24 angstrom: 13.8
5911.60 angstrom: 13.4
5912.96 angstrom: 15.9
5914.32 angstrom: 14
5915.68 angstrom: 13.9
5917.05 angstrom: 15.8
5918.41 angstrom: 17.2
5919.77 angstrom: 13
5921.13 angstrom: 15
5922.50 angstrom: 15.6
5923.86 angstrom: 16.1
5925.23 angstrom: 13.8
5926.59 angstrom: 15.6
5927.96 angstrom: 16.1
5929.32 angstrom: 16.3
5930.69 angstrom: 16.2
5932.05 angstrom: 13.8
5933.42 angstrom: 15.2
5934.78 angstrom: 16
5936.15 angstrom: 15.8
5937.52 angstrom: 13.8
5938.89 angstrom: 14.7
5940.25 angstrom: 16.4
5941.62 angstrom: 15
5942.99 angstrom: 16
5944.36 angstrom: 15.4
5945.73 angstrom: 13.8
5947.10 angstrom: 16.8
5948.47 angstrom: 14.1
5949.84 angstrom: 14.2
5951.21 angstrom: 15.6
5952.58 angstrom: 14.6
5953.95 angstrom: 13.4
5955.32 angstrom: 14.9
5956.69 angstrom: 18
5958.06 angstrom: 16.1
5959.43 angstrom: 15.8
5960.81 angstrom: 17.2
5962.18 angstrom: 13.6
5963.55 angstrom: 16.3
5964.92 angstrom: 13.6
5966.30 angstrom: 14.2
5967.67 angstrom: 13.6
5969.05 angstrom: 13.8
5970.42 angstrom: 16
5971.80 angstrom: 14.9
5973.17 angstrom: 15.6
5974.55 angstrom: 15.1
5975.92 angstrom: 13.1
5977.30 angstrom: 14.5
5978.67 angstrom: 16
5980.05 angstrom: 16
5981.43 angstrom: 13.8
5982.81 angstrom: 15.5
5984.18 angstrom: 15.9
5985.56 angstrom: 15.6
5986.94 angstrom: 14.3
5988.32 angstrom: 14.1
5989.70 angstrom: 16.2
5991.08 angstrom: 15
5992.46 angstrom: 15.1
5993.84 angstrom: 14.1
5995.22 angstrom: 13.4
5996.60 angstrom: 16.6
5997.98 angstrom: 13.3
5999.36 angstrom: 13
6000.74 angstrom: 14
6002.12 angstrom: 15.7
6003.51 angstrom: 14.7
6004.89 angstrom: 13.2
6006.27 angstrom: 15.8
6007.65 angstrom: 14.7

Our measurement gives 1.6 angstrom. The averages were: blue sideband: 15.2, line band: 14.5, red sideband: 15.4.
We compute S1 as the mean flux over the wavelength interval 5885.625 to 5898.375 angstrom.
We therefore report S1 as 14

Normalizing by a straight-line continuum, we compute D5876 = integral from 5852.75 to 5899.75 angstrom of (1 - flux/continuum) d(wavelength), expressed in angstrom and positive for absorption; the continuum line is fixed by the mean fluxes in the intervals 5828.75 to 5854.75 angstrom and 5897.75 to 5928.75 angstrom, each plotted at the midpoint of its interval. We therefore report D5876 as 0.72 angstrom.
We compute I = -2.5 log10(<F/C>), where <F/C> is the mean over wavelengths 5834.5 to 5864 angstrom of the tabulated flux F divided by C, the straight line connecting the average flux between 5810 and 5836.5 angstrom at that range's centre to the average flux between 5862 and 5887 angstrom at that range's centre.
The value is 0.03 mag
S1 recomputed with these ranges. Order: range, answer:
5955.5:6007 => 14.9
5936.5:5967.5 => 15.1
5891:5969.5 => 14.9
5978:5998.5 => 15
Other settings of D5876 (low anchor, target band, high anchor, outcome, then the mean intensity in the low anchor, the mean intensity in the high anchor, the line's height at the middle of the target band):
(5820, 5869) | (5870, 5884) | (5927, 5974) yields -0.6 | 15.3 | 15.2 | 15.3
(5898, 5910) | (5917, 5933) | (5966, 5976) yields -1.0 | 14.3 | 14.6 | 14.4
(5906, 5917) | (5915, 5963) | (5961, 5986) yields -3.2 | 13.9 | 14.9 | 14.3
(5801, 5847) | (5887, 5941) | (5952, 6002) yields 1.8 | 15.6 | 14.9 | 15.2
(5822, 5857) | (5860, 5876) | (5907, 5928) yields -0.1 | 15.5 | 14.7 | 15.2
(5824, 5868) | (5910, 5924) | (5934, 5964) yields 0.4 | 15.4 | 15.3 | 15.3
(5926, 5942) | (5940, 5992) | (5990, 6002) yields -0.6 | 15.4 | 14.4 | 14.9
